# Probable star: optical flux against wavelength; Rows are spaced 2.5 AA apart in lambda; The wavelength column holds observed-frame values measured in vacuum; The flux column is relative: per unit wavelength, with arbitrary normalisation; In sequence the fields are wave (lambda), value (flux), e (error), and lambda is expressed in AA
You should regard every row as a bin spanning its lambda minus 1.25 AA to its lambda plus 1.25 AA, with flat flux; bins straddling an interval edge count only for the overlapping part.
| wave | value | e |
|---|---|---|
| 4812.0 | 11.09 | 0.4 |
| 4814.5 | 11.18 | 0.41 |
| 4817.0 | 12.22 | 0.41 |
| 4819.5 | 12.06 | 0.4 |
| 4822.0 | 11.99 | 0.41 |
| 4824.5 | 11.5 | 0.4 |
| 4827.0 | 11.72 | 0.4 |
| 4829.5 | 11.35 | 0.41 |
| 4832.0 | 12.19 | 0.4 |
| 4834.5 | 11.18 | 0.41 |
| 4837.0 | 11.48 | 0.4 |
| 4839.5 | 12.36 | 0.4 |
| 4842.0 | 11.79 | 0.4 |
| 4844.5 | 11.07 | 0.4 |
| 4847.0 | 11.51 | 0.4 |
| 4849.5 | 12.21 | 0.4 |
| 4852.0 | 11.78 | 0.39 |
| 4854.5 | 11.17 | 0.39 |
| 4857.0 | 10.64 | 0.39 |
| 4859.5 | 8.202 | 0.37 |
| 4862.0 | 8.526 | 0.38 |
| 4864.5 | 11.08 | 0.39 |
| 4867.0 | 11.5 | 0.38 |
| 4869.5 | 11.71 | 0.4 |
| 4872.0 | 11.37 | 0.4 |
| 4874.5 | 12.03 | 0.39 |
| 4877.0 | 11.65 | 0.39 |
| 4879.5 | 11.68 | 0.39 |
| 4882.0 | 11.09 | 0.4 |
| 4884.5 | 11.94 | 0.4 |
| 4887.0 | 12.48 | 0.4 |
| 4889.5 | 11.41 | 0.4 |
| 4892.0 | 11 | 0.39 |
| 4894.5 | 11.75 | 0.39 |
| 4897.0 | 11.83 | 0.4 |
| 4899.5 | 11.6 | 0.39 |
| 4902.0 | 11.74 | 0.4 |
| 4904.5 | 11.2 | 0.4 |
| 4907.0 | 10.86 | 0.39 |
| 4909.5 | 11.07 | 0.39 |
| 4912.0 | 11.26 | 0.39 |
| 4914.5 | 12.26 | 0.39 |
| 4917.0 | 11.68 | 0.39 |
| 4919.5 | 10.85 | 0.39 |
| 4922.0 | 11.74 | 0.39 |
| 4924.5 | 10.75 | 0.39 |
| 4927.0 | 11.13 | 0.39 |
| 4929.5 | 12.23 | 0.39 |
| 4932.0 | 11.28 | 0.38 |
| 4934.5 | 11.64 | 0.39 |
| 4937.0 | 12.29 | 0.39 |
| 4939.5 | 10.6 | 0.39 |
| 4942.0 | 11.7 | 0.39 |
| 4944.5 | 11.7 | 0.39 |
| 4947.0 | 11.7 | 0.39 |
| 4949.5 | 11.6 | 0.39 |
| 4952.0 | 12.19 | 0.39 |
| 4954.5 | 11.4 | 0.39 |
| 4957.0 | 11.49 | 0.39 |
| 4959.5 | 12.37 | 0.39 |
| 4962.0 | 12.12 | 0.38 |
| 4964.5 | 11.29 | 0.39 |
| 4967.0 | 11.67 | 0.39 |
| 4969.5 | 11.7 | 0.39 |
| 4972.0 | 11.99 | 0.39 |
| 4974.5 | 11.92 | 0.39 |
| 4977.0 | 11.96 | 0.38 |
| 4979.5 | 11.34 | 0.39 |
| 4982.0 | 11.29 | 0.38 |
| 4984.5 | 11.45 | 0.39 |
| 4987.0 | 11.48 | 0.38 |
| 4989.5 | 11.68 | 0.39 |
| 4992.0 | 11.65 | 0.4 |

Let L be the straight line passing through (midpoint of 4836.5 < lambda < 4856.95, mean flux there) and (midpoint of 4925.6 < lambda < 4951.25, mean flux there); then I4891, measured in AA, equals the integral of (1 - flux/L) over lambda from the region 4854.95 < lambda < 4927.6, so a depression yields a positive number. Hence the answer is 2.3 AA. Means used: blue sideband 11.6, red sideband 11.6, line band 11.2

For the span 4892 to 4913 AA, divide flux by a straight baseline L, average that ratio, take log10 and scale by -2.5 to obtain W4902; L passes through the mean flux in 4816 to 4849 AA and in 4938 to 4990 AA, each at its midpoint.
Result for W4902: 0.03 mag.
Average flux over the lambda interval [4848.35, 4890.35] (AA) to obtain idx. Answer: 11.2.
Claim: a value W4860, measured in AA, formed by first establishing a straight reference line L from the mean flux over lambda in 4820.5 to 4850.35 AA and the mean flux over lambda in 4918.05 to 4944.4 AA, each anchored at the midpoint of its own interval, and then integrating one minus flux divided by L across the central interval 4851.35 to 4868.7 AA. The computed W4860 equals 1.83 AA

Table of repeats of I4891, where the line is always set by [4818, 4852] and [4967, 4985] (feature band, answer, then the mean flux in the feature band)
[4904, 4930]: 0.8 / 11.3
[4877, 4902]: 0.1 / 11.6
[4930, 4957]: 0.1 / 11.6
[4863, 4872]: 0.3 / 11.3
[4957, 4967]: -0.1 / 11.8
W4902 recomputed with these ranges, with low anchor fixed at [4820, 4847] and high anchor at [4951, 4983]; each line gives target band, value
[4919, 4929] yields 0.05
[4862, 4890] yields 0.02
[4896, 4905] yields 0.01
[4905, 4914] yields 0.05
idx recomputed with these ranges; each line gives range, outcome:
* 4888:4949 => 11.5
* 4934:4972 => 11.7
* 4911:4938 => 11.6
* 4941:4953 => 11.8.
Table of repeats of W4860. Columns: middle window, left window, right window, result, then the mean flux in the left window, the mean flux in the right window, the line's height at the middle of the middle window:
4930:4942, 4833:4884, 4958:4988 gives 0.0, 11.2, 11.7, 11.6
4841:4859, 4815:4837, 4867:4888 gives 0.6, 11.7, 11.7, 11.7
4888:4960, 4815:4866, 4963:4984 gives 0.0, 11.3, 11.6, 11.5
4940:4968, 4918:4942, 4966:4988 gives -0.5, 11.4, 11.6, 11.5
